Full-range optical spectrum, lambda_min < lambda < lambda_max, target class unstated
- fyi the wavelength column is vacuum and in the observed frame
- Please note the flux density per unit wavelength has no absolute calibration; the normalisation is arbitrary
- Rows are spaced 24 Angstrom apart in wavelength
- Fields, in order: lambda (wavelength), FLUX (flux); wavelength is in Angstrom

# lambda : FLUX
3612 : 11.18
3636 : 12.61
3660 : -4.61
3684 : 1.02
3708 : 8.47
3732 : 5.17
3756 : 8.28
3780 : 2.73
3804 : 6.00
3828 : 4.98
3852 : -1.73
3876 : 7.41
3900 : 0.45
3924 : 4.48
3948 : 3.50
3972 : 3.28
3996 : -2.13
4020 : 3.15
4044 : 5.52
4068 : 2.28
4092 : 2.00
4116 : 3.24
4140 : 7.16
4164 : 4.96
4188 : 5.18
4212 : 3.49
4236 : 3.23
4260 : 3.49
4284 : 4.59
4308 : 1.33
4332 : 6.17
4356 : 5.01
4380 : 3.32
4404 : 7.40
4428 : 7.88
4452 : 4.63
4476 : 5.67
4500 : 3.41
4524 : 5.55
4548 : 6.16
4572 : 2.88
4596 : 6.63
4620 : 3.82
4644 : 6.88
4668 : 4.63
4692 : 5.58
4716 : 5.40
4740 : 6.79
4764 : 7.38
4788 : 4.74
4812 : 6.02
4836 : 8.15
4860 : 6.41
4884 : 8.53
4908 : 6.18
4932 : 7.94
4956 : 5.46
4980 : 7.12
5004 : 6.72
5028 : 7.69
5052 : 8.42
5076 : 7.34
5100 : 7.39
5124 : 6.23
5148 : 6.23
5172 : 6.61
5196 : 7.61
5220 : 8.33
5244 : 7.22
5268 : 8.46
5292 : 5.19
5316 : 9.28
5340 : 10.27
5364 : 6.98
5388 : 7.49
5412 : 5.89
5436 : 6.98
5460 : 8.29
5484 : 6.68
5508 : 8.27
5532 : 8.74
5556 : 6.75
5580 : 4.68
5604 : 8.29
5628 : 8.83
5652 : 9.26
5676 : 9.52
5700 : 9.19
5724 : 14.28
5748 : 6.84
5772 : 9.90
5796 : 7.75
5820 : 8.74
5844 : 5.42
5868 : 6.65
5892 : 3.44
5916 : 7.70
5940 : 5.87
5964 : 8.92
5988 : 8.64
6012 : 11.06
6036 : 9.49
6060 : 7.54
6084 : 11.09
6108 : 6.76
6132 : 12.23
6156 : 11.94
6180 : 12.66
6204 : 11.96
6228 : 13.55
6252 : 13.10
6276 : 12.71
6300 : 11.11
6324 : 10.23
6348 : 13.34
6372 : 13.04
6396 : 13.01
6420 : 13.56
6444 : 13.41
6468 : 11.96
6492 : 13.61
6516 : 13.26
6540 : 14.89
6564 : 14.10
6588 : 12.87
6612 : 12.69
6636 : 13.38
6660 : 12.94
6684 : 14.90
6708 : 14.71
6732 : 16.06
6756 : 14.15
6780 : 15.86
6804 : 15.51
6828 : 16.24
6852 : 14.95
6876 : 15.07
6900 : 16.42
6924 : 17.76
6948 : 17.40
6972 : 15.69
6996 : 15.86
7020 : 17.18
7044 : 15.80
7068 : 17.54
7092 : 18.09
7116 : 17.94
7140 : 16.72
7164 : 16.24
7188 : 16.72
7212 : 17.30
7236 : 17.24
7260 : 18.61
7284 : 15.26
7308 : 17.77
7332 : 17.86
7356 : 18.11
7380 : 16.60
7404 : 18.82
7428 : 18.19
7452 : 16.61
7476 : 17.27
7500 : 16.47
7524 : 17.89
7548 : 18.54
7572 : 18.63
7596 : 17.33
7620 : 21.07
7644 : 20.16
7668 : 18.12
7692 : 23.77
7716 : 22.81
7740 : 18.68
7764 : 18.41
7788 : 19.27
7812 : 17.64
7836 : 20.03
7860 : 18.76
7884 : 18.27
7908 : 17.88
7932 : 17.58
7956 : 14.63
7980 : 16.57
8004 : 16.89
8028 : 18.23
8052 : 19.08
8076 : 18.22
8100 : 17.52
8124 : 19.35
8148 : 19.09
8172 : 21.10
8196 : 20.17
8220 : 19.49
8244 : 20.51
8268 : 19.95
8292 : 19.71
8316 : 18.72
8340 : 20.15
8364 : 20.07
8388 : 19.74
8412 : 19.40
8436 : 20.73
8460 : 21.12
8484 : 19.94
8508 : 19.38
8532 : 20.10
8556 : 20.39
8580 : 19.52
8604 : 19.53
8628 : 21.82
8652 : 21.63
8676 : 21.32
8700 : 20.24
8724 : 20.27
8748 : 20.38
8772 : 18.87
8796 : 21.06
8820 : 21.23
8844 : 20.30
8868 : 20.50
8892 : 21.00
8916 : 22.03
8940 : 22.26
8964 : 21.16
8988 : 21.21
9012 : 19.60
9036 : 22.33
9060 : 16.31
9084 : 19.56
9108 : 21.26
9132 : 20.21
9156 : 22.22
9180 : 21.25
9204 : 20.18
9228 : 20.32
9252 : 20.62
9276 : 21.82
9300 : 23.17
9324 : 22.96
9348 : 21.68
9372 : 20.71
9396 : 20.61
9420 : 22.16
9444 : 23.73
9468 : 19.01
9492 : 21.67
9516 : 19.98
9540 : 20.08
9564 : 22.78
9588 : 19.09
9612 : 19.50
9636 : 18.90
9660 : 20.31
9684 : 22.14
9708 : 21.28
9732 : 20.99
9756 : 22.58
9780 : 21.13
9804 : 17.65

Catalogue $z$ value 0.538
